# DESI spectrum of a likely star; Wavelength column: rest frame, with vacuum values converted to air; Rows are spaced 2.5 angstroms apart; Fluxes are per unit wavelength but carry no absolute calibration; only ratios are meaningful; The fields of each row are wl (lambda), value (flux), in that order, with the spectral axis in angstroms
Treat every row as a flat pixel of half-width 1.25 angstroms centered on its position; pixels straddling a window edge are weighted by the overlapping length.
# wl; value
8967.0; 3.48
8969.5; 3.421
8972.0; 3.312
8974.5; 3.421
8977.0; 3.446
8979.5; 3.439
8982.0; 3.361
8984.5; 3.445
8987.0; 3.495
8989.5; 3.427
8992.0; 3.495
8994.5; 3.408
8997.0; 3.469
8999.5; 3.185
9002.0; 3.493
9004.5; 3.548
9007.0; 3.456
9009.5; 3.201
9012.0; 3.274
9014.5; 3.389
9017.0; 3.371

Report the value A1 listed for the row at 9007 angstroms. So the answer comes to 3.456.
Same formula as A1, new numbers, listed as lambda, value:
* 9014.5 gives 3.389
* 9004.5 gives 3.548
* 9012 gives 3.274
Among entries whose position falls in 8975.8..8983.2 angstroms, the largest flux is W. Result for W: 3.446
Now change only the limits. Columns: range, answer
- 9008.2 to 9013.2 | 3.274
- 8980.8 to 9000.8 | 3.495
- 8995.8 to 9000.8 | 3.469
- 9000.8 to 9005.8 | 3.548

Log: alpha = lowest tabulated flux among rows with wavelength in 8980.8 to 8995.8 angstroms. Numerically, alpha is 3.361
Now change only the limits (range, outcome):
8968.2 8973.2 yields 3.312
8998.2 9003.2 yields 3.185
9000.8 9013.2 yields 3.201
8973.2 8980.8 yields 3.421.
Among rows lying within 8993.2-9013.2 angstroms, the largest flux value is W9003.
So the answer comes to 3.548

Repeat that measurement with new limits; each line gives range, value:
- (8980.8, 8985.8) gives 3.445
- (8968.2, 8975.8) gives 3.421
